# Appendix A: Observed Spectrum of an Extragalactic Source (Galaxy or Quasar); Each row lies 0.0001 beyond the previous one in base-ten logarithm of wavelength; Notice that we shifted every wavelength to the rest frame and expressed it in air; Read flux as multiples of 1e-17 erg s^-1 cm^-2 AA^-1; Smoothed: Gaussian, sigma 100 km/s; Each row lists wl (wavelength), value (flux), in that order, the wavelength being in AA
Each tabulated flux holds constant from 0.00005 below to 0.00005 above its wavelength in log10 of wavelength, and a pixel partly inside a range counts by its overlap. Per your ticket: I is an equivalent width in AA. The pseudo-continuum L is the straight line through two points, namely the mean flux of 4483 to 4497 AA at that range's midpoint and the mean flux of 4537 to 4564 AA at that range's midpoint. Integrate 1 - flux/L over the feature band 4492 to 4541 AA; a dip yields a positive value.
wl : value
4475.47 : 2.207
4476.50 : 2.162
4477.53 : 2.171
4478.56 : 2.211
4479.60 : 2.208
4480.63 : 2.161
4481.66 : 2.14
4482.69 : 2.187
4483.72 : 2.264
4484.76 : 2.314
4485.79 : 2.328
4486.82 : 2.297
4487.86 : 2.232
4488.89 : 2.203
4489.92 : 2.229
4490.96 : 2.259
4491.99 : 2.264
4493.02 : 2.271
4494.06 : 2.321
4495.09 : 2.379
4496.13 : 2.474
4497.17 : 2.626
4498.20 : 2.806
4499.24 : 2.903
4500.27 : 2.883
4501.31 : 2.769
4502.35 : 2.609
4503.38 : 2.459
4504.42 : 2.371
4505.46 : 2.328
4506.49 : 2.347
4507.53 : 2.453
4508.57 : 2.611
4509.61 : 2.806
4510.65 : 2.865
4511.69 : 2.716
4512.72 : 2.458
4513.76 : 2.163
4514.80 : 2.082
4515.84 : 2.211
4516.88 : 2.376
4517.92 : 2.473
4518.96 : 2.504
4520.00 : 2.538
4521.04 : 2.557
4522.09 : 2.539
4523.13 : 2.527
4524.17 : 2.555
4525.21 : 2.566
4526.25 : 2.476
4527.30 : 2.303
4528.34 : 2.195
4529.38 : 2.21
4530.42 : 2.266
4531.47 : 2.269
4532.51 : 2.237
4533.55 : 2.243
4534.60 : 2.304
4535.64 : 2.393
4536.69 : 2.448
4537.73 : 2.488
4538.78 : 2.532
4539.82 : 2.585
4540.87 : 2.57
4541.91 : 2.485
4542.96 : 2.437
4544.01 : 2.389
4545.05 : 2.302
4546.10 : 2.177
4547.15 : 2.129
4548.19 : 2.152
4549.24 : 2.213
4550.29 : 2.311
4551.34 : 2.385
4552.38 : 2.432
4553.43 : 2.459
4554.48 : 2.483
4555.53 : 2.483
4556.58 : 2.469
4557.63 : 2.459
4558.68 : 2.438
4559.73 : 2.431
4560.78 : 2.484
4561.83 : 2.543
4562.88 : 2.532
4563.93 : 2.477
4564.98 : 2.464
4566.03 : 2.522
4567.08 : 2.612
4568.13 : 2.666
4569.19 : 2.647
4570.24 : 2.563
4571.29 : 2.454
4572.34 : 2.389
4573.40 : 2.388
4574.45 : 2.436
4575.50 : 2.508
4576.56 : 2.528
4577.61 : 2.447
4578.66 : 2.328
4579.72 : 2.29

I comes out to -2.4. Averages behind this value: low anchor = 2.3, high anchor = 2.42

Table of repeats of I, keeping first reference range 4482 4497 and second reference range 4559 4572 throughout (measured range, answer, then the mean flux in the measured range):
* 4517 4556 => 0.7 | 2.39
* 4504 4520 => -0.6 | 2.45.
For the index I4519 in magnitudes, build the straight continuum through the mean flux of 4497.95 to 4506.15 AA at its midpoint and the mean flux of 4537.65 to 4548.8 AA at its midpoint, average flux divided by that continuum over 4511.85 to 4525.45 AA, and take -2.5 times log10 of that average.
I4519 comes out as 0.04 mag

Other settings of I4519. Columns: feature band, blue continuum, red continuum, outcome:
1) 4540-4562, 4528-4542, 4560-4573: 0.03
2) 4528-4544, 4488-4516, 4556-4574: 0.05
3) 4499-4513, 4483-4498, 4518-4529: -0.09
